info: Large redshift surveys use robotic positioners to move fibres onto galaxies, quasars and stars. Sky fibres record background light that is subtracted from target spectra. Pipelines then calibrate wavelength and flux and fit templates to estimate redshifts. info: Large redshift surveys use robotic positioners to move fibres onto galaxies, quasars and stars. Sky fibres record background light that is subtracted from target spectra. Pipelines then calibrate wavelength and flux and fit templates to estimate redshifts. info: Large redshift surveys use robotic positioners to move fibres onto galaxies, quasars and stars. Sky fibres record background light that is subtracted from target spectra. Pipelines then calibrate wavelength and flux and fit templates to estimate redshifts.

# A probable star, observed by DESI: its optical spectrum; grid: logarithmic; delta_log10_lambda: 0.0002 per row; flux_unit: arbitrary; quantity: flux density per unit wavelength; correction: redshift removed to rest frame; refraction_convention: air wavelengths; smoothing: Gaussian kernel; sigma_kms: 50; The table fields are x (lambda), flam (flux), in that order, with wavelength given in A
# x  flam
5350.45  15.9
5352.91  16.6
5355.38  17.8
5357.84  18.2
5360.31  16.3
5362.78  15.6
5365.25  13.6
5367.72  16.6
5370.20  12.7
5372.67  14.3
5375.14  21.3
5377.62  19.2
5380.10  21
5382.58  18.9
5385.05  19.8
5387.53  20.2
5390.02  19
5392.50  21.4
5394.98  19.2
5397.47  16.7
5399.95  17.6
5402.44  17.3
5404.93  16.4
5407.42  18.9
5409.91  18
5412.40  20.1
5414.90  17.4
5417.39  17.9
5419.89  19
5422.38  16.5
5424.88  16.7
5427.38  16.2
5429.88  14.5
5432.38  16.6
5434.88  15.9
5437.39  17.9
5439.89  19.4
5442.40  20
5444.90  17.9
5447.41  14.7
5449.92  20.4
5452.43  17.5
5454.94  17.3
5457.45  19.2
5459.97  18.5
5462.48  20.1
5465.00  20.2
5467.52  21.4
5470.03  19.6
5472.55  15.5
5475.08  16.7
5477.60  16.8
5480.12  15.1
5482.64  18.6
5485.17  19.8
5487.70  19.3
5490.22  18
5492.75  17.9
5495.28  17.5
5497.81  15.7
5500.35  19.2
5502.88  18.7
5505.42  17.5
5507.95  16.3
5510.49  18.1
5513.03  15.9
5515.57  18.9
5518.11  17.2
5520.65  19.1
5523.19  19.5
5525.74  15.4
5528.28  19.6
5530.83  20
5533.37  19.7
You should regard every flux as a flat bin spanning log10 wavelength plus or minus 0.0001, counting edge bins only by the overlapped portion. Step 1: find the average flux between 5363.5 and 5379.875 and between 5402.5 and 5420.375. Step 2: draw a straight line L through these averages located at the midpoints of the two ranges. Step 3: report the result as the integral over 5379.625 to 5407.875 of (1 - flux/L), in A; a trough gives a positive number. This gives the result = -2.3 A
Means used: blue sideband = 16.6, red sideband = 18.1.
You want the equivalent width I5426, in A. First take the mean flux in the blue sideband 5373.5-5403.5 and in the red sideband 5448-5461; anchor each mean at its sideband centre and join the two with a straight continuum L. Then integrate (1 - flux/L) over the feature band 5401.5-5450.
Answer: 3.2 A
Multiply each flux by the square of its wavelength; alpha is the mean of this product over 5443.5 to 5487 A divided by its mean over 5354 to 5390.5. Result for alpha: 1.07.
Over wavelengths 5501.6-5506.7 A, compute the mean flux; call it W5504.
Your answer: 18.1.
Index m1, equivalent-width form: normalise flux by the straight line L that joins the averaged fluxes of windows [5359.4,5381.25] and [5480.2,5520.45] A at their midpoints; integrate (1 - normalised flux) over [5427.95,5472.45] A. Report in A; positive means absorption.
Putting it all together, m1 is -1.98 A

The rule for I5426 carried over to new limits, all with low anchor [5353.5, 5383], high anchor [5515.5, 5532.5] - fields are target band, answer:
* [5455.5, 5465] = -0.7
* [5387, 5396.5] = -1.4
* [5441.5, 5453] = -0.2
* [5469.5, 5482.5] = 1.0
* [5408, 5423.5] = -0.6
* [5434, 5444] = -0.4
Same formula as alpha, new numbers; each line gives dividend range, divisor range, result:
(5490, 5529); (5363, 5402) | 1.03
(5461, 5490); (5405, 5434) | 1.08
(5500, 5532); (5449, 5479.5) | 1.00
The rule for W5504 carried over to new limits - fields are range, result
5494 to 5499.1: 16.6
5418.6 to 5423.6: 17.8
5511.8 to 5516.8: 17.4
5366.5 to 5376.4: 16.2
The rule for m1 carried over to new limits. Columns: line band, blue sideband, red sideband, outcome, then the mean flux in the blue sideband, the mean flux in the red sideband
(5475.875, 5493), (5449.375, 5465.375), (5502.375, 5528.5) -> 0.43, 18.9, 17.7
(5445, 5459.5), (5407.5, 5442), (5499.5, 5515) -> -0.26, 17.5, 17.6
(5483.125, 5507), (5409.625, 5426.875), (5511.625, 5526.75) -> -0.57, 17.9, 17.7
